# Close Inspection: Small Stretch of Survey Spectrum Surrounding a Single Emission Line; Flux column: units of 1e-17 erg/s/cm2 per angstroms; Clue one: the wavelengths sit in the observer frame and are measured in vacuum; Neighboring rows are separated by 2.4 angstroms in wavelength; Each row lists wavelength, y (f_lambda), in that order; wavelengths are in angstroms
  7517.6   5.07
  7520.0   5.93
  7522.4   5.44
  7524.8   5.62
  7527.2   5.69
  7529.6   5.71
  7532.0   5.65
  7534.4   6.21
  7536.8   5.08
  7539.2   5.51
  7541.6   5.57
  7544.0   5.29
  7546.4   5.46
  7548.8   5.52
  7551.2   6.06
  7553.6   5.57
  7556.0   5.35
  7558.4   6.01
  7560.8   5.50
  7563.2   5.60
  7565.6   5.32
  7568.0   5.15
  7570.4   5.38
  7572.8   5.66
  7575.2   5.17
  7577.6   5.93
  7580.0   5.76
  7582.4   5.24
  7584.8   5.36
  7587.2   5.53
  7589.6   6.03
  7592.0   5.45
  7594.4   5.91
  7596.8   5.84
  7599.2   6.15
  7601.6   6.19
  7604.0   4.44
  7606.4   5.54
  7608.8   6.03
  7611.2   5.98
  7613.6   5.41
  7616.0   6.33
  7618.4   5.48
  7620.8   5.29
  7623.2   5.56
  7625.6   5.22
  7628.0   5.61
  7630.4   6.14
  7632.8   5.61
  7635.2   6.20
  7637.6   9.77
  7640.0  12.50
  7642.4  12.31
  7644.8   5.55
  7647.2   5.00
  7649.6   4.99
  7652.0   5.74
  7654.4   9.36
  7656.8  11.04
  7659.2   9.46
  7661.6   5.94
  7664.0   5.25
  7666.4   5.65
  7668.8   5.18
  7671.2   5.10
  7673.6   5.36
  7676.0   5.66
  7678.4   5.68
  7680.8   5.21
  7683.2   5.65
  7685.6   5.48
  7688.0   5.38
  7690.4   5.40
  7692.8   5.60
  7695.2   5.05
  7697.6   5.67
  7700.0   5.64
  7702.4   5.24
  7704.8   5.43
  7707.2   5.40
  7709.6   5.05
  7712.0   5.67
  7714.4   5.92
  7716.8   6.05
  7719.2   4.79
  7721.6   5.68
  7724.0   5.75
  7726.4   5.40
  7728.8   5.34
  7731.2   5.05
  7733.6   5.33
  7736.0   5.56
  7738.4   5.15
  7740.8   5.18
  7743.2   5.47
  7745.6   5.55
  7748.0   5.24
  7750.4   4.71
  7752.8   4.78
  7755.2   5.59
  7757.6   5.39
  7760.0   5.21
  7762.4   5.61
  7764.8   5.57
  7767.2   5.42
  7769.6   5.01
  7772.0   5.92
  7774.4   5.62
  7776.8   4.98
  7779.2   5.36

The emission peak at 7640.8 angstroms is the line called [S II]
